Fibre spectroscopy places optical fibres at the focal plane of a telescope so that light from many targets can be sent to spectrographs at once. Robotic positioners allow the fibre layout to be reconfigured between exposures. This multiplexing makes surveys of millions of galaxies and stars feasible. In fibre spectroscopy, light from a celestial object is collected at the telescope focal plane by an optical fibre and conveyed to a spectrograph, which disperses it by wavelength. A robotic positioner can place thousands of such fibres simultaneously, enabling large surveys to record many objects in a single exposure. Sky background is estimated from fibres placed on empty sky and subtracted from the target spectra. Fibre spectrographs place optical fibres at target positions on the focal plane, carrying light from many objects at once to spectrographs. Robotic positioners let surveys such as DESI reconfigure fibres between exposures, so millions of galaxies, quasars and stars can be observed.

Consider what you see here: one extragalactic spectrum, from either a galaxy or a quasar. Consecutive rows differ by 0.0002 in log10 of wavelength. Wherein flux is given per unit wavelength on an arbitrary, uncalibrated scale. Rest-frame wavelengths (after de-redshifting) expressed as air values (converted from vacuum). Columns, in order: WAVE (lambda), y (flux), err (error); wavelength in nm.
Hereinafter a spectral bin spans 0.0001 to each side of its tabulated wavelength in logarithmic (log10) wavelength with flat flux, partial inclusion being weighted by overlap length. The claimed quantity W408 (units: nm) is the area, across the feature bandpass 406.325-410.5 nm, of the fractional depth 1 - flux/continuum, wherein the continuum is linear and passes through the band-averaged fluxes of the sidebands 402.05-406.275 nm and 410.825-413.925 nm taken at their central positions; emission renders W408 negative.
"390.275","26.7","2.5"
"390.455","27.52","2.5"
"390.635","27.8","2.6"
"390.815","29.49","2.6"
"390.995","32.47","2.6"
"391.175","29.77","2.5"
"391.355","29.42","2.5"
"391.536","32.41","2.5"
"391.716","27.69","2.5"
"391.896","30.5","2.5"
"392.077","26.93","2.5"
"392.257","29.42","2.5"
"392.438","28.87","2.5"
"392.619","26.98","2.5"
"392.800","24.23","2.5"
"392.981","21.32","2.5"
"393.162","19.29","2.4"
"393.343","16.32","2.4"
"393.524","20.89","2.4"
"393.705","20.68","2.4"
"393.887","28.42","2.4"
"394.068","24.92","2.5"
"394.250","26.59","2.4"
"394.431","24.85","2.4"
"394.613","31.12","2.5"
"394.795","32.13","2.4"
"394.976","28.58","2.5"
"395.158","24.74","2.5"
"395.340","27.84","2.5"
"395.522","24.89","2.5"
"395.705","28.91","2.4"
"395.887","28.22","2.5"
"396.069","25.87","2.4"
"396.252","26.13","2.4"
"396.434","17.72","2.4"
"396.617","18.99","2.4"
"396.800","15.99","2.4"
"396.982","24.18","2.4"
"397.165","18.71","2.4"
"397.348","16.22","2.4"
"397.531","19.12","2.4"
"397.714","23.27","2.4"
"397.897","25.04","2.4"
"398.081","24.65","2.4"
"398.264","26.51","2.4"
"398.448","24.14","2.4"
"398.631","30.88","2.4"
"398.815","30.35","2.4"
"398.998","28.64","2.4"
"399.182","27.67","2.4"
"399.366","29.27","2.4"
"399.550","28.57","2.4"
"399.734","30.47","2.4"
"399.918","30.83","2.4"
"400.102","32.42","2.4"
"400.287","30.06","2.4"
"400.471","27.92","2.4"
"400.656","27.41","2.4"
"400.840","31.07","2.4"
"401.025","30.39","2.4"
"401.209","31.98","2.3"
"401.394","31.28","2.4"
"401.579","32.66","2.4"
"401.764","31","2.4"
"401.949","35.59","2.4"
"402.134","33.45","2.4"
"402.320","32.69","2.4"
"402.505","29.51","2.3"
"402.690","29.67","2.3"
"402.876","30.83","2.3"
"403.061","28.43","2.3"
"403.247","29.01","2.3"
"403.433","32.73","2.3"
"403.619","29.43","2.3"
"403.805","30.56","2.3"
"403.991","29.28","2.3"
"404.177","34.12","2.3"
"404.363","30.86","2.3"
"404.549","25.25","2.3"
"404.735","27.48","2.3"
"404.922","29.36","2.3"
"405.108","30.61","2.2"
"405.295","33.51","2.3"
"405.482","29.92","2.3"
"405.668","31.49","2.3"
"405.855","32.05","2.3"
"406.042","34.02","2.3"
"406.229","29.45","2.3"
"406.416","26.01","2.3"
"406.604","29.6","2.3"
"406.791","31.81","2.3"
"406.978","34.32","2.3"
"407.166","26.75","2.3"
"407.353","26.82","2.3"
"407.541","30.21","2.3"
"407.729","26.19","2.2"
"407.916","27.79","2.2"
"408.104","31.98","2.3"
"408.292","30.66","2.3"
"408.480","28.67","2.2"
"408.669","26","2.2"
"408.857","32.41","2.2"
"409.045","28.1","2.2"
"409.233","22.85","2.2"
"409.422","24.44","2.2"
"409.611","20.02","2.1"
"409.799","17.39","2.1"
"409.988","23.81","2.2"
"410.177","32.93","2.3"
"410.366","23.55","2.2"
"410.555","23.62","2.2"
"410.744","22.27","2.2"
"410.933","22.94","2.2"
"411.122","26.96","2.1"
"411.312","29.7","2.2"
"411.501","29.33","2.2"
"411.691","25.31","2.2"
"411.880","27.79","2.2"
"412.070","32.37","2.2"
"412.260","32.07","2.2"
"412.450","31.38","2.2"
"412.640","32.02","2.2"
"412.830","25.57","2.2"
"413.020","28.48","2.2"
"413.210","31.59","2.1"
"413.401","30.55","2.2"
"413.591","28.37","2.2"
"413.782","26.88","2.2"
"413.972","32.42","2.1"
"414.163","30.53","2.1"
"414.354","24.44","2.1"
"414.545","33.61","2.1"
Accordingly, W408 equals 0.33 nm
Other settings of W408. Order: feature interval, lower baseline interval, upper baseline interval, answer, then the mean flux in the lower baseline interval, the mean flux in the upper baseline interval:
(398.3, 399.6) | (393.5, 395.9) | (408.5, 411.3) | -0.107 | 26.7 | 25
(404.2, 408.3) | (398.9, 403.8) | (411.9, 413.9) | 0.048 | 30.5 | 29.9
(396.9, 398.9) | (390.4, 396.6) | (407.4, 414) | 0.213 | 26.5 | 27.6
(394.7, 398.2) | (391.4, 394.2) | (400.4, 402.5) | 0.505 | 25.3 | 31.4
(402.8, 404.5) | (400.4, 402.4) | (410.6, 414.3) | 0.023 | 31.4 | 28.6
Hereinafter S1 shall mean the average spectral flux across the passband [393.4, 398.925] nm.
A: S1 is 24.6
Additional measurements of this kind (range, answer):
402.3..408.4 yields 30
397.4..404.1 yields 29.3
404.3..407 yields 30.3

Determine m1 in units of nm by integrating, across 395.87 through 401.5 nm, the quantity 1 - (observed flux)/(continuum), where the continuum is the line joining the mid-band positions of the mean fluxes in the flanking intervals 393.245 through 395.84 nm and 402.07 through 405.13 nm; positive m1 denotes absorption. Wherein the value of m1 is 0.33 nm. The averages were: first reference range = 25.8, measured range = 26.3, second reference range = 30.2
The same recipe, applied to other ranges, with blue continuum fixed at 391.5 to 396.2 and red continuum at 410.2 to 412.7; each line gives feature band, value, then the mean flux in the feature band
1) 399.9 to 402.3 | -0.400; 31.3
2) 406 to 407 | -0.116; 30.5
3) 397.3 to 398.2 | 0.151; 22.1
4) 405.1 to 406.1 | -0.175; 32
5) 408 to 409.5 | -0.037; 28.2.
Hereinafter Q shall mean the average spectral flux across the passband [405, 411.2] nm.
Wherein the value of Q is 27.9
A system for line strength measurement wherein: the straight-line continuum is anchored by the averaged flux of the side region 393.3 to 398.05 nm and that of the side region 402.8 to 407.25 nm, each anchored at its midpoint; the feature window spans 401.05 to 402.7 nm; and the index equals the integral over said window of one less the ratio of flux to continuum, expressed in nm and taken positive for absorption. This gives -0.23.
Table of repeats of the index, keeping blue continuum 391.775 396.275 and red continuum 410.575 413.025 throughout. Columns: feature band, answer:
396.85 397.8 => 0.23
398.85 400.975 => -0.23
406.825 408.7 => -0.11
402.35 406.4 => -0.47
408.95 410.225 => 0.18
